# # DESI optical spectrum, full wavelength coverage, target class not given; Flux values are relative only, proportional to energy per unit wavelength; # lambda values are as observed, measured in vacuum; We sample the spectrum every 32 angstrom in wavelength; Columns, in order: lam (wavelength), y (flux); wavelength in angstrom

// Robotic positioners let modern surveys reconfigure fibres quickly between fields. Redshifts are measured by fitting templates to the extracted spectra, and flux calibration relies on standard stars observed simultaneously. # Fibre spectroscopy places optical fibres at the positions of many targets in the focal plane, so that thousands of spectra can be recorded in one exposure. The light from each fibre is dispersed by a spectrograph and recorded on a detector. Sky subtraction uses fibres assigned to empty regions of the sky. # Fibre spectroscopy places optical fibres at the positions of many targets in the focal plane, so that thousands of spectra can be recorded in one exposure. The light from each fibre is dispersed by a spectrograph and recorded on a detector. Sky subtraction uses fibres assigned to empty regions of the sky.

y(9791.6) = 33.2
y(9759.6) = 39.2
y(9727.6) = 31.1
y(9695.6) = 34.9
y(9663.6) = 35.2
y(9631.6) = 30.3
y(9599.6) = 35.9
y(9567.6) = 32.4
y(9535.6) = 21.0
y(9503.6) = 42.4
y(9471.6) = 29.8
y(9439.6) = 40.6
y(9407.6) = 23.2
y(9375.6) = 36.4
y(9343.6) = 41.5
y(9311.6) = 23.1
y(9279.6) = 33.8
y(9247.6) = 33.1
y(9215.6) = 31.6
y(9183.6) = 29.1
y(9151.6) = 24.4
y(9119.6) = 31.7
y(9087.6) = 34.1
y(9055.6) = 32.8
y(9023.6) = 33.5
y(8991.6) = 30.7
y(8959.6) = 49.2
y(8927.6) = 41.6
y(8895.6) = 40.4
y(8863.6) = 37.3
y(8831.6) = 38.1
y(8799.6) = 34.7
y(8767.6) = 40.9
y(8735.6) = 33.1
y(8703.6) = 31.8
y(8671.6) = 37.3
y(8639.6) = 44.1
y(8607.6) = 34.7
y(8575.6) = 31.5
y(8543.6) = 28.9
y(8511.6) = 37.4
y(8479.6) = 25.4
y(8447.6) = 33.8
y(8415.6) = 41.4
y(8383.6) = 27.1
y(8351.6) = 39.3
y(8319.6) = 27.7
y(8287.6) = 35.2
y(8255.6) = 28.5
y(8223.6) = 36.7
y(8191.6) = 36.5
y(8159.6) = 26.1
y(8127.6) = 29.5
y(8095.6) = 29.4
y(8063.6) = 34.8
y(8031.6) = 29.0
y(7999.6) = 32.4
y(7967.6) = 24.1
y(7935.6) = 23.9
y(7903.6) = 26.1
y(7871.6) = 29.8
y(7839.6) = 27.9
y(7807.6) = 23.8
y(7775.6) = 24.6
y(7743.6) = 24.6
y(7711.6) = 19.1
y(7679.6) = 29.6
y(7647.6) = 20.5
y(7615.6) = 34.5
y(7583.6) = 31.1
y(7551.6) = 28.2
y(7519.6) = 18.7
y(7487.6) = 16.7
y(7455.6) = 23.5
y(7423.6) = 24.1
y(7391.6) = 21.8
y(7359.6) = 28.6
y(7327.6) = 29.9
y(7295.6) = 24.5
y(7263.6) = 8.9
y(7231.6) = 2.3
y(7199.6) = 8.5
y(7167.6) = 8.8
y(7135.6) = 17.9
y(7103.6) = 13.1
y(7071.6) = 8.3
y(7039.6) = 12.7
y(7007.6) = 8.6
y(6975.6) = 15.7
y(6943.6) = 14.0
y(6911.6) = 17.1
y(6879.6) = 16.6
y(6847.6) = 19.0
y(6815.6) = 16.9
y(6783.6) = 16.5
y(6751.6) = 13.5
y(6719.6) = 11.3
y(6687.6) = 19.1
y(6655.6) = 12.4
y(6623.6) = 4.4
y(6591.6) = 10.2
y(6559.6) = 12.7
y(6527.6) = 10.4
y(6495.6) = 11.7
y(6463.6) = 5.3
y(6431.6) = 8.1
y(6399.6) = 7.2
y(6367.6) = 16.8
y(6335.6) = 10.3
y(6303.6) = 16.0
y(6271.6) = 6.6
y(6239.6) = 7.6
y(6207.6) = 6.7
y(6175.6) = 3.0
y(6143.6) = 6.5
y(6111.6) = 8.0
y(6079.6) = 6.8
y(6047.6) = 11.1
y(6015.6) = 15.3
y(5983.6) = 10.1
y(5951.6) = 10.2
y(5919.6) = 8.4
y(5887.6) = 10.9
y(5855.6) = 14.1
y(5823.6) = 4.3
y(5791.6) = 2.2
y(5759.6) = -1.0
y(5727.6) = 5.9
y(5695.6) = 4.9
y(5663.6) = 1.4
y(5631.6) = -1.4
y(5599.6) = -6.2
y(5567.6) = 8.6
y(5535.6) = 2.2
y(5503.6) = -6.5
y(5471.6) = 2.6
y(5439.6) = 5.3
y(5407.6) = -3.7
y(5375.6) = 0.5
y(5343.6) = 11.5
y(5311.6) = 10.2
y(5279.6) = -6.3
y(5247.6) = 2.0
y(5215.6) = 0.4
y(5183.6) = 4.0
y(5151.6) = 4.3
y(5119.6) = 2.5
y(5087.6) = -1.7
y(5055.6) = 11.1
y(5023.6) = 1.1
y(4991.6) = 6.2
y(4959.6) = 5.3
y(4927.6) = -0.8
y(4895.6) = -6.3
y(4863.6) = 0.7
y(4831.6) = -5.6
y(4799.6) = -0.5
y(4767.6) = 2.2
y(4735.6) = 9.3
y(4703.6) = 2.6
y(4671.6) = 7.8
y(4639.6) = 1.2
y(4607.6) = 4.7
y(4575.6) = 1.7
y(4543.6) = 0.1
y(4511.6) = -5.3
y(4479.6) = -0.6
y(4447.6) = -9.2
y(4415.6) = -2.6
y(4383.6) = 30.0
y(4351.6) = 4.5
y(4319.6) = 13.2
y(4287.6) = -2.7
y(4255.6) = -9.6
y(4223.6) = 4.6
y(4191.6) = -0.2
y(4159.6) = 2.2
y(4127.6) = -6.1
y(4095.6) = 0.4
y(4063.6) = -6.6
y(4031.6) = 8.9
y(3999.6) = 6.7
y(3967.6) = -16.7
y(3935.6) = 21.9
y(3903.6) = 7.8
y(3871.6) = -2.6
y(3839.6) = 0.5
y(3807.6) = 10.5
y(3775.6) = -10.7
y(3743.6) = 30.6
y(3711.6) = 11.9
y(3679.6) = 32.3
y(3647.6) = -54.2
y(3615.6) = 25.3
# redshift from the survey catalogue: 0.827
